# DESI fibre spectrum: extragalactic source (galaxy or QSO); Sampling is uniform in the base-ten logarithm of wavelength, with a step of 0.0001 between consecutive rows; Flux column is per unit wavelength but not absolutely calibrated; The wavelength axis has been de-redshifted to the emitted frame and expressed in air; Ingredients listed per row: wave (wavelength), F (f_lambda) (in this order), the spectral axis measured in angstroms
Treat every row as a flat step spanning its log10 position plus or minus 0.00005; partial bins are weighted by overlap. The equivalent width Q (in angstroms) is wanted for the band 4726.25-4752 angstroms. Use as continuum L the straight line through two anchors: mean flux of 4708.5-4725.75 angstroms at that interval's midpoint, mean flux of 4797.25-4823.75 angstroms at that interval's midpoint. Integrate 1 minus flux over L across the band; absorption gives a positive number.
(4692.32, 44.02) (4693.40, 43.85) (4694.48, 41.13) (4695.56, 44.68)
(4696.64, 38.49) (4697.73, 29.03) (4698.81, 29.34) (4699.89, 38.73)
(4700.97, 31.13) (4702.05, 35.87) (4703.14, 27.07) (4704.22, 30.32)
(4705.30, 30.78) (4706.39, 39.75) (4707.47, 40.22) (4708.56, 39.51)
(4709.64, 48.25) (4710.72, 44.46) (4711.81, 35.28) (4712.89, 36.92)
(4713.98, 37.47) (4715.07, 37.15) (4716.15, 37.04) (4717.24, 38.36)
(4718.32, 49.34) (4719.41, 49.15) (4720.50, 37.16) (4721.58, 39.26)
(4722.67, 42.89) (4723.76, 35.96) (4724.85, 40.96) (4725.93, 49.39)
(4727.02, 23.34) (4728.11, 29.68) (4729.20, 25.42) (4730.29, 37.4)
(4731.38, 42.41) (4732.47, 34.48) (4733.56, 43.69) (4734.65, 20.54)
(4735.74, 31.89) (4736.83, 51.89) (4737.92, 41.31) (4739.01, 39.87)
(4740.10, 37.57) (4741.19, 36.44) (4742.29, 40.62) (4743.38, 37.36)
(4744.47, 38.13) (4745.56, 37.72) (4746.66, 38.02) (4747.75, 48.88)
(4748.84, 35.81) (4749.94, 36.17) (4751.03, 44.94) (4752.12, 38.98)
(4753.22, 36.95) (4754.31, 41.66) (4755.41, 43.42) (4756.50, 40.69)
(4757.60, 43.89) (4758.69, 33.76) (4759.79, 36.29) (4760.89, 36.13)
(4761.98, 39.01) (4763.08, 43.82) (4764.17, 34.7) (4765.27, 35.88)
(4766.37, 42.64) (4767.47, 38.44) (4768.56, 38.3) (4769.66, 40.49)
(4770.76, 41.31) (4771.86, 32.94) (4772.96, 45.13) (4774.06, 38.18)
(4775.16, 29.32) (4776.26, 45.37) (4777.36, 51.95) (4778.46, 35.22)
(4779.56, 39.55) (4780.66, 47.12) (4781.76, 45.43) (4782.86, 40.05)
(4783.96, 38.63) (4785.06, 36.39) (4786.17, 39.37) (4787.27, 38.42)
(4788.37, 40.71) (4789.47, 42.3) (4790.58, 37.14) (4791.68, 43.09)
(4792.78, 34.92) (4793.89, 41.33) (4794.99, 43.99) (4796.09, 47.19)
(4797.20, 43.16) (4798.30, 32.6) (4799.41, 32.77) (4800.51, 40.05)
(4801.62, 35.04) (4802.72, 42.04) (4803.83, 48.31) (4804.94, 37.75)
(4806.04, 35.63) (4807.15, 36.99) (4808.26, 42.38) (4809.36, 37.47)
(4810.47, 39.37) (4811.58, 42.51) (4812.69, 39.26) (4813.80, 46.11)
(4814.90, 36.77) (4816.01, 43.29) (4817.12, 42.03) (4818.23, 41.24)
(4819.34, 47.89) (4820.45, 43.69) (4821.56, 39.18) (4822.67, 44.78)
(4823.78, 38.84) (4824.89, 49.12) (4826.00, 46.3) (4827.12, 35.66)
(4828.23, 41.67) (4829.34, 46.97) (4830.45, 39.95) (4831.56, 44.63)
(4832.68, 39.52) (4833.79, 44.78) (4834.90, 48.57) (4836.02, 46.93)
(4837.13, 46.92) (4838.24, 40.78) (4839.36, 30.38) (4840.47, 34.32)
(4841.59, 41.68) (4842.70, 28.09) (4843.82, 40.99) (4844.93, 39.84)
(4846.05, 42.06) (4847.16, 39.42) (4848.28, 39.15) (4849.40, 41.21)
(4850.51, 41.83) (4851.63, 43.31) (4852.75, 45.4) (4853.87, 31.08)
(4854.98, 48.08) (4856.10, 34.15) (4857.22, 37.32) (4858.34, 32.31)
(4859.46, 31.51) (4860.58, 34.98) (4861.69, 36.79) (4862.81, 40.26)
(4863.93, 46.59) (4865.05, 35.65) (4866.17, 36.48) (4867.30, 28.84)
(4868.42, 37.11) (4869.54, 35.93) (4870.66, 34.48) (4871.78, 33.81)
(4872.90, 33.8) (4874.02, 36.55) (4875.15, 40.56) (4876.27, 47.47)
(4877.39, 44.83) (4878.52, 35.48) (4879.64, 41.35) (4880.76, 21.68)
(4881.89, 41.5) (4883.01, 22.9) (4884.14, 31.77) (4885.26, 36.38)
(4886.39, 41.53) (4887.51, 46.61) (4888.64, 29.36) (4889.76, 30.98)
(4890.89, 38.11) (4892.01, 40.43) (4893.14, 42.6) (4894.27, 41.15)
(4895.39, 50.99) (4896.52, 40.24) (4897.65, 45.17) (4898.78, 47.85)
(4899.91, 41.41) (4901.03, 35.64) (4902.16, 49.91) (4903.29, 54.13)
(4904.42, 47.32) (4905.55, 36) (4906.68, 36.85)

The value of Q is 2.2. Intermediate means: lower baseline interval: 40.8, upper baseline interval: 40.3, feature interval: 37.3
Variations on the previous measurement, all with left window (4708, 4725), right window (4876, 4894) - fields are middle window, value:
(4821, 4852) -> -2.70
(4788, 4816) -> -0.93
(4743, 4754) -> 0.14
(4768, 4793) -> -0.60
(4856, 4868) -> 0.47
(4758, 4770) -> 0.42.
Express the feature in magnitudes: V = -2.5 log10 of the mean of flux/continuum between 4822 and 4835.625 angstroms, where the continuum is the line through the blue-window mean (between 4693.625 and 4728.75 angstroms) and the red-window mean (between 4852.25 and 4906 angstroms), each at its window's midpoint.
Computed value -0.133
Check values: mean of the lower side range 37.8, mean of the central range 43.4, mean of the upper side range 38.6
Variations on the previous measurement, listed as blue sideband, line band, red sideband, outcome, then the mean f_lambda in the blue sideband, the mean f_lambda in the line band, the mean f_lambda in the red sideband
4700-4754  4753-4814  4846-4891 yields -0.06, 38.1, 39.8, 37.2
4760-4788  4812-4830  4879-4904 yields -0.08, 39.7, 42.7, 39.7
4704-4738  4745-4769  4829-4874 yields -0.03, 38.2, 39.4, 38.8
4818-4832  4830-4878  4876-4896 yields 0.04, 43.1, 39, 37.9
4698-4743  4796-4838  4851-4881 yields -0.12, 37.5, 41.7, 37.4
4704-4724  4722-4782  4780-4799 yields 0.04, 39.6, 38.9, 40.6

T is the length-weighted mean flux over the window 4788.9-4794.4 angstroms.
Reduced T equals 39.7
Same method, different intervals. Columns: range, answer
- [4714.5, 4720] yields 42.1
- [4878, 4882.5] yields 34.9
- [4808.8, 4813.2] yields 39.7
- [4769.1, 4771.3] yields 40.8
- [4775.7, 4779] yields 44.2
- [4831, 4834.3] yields 42.9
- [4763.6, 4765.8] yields 35.5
